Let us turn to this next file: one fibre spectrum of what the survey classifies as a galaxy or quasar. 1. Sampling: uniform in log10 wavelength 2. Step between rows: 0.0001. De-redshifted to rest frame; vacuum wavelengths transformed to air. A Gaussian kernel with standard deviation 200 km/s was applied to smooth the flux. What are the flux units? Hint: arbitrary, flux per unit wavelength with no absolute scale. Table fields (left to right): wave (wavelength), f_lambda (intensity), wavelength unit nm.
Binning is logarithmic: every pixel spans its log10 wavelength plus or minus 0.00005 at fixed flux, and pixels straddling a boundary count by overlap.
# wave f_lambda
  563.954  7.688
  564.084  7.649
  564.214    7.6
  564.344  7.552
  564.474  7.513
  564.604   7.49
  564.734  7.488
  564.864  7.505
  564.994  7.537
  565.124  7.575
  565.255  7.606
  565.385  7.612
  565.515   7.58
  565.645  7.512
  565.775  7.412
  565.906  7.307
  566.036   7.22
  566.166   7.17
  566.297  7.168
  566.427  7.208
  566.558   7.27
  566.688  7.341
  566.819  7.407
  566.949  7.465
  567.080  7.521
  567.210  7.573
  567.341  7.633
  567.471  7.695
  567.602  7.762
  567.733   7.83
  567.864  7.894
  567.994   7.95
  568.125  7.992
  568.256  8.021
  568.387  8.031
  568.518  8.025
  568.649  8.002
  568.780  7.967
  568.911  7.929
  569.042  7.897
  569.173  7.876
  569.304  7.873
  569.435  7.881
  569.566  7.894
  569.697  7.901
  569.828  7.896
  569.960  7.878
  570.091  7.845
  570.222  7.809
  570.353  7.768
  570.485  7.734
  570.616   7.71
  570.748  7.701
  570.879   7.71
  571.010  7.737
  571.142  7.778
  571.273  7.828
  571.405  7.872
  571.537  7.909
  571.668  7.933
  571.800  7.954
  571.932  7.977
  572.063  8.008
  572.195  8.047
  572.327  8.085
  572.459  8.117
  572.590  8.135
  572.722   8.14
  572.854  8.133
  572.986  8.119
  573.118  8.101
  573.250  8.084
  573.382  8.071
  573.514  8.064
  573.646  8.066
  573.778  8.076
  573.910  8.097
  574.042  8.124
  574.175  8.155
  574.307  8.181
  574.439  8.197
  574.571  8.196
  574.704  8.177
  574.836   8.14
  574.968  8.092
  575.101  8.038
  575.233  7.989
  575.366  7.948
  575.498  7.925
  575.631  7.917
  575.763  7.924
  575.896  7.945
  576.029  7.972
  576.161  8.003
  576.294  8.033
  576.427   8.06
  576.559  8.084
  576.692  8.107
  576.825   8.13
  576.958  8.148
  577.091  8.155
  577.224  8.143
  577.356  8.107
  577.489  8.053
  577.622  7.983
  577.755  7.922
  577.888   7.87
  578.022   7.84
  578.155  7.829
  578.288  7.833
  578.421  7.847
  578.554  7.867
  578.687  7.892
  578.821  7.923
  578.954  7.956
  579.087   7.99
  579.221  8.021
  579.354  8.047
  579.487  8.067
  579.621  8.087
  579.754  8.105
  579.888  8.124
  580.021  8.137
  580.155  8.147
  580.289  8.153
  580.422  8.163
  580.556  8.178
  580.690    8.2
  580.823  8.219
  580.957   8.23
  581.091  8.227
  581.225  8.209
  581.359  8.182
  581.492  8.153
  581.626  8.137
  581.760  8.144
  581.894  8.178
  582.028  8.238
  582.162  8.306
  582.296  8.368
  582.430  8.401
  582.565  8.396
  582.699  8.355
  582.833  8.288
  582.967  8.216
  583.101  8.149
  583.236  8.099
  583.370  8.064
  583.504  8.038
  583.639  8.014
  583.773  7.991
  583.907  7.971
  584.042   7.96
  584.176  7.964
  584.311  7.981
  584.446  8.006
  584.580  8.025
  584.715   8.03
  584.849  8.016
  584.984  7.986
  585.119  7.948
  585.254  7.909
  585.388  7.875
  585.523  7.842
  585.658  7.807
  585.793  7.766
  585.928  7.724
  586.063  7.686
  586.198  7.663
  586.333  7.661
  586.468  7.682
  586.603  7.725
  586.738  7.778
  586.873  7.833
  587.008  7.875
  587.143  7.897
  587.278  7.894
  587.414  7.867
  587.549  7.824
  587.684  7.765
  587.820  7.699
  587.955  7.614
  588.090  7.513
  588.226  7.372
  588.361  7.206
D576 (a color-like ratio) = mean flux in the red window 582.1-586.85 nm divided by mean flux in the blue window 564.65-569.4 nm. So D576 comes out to 1.05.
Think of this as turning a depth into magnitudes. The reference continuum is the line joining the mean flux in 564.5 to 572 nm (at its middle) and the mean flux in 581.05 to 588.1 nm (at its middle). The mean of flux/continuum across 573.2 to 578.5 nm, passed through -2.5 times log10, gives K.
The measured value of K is -0.03 mag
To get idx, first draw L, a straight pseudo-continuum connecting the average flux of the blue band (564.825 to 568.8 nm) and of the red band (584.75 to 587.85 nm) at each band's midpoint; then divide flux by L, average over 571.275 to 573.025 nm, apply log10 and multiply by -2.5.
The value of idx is -0.05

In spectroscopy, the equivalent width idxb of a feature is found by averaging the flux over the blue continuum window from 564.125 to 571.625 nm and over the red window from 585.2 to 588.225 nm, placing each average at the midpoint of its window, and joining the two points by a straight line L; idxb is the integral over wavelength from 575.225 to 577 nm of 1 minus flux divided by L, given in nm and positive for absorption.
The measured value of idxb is -0.07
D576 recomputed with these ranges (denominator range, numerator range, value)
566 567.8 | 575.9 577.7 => 1.08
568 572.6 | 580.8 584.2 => 1.03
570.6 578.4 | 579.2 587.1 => 1.00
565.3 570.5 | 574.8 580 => 1.04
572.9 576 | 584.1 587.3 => 0.97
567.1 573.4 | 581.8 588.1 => 1.01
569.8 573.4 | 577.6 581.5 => 1.01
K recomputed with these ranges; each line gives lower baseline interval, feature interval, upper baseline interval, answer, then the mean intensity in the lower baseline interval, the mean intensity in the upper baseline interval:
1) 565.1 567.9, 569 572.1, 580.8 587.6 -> -0.03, 7.48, 8.01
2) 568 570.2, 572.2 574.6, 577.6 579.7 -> -0.03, 7.93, 7.94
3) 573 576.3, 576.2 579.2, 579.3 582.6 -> 0.02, 8.06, 8.19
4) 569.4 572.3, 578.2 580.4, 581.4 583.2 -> 0.02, 7.86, 8.25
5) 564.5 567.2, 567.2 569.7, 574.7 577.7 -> -0.04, 7.42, 8.05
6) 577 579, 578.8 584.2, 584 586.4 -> -0.03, 7.95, 7.88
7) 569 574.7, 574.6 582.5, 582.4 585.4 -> -0.01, 7.97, 8.07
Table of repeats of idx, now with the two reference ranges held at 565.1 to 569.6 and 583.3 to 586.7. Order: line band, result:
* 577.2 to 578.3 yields -0.02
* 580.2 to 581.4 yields -0.05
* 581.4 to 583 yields -0.06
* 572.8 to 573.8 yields -0.05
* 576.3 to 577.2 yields -0.04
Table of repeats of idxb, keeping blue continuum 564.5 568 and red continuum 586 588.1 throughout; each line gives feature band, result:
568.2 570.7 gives -0.12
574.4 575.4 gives -0.06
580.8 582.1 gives -0.08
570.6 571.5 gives -0.02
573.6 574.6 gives -0.07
